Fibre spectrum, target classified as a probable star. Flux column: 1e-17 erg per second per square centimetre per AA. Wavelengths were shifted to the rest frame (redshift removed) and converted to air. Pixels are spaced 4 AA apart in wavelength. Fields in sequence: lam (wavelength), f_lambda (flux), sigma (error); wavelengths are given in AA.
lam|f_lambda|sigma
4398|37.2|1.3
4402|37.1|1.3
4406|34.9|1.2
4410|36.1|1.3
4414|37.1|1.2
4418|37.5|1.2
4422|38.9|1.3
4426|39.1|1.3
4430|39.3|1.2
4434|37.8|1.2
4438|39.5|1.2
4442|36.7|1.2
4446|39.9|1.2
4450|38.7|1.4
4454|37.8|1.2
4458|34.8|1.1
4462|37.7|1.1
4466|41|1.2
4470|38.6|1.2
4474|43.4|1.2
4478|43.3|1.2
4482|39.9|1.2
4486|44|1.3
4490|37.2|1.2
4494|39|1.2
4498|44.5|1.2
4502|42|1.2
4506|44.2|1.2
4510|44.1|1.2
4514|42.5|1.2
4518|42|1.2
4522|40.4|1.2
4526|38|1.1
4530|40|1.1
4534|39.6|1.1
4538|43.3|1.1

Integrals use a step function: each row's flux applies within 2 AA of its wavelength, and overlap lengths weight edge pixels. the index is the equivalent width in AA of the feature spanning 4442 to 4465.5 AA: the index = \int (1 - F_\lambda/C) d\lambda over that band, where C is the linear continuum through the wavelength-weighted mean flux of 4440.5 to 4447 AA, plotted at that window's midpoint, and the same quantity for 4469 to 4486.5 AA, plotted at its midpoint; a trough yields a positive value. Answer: 0.80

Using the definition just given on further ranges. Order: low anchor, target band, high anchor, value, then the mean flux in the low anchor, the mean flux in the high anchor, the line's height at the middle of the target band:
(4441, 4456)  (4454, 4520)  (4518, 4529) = -3.2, 38.4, 39.8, 39.1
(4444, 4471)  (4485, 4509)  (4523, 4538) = -1.6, 38.3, 39.8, 39.1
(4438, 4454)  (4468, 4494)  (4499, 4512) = 0.3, 38.5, 43.5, 41.4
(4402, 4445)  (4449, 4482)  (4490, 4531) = 0.1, 37.7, 41.5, 39.5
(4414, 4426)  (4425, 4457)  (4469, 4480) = 1.0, 38.2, 42.1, 39.7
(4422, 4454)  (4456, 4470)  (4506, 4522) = 0.7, 38.7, 42.7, 40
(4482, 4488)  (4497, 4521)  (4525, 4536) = -1.3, 42.6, 39.3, 40.9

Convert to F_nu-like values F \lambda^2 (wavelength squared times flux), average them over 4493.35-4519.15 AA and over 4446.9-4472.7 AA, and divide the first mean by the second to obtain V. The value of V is 1.1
